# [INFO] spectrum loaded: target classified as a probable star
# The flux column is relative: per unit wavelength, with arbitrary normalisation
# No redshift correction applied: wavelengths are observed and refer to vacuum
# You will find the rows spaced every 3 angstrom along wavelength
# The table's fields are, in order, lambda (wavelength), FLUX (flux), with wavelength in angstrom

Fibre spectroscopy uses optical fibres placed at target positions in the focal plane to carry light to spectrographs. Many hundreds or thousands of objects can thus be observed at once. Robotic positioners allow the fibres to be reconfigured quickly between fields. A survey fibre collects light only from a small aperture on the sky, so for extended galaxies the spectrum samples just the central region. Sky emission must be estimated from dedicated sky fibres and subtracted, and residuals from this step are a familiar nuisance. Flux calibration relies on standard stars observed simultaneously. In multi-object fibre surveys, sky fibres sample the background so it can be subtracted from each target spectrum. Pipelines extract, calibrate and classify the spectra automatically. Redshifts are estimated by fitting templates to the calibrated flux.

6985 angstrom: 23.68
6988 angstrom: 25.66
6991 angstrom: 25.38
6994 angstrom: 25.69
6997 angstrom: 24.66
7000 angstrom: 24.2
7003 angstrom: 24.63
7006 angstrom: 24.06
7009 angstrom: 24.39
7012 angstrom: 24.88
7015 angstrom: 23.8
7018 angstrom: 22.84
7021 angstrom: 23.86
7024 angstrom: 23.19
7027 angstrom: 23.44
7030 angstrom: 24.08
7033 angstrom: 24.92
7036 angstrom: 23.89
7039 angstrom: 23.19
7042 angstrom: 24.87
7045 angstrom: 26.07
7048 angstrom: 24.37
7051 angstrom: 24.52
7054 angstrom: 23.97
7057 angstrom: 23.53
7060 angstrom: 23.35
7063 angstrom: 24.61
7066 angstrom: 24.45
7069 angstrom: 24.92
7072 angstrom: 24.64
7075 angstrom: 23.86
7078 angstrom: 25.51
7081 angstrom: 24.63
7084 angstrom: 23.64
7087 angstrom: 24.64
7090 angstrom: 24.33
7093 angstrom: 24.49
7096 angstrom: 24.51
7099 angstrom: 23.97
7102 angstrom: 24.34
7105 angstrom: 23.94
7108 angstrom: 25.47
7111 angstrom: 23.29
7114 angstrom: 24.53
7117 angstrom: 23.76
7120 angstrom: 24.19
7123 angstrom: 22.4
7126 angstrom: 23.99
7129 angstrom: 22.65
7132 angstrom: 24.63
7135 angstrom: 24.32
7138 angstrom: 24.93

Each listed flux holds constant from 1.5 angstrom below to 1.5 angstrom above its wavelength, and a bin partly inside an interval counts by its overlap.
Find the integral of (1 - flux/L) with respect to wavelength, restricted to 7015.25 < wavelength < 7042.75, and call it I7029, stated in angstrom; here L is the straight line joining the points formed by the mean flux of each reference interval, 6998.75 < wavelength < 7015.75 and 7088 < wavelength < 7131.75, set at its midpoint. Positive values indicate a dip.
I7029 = 0.57 angstrom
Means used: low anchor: 24.4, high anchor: 24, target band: 23.8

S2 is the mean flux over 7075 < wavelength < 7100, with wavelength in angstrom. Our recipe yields 24.4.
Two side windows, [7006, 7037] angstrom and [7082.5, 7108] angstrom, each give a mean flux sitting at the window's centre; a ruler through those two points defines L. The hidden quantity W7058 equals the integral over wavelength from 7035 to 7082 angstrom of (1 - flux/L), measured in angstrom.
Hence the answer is -0.5 angstrom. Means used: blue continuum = 23.9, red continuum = 24.3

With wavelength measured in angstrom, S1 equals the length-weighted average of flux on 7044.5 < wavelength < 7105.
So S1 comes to 24.4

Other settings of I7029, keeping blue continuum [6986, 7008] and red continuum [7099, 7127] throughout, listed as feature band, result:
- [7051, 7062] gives 0.3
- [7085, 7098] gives -0.2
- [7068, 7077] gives -0.1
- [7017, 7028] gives 0.6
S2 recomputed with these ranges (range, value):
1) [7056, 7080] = 24.4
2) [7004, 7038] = 23.9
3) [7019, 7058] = 24.1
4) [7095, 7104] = 24.2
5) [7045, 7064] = 24.2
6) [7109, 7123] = 23.8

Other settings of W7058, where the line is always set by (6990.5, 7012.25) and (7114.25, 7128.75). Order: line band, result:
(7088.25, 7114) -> -0.6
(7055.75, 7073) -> -0.1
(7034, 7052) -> -0.1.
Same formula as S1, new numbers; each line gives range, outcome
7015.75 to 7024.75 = 23.3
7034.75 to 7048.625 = 24.5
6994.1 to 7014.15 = 24.5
